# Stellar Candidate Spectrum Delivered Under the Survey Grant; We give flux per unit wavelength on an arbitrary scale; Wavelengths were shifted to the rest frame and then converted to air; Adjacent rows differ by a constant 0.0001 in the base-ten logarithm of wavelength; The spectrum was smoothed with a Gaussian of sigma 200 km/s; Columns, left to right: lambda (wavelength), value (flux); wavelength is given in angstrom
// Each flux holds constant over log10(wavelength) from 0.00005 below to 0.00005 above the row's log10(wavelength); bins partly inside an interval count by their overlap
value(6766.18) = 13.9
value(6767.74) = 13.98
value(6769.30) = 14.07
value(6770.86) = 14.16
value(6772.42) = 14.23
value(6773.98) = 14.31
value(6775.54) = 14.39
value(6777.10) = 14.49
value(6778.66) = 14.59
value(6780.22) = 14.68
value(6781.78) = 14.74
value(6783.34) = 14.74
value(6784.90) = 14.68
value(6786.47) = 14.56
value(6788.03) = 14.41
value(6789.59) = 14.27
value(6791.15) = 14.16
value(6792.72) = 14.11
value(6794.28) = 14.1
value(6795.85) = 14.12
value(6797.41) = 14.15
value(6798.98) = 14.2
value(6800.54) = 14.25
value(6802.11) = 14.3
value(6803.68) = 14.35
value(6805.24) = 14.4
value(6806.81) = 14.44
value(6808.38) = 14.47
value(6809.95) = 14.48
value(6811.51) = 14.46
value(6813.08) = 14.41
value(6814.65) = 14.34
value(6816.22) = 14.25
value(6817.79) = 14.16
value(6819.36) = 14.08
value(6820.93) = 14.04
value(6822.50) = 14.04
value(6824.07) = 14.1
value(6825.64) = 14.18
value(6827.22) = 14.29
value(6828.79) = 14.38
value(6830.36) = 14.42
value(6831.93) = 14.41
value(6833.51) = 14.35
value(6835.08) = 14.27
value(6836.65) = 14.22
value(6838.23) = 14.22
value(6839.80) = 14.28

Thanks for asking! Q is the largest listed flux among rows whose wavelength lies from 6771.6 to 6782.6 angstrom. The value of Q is 14.74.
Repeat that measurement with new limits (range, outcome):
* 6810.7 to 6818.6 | 14.46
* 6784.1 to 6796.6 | 14.68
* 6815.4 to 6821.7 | 14.25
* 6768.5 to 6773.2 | 14.23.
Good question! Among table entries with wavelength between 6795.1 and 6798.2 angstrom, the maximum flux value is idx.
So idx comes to 14.15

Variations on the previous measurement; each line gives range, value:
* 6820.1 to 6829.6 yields 14.38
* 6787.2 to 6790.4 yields 14.41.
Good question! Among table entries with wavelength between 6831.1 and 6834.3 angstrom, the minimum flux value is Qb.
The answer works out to 14.35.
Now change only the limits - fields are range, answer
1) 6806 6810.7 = 14.44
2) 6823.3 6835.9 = 14.1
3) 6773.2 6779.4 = 14.31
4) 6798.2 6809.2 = 14.2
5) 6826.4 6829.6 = 14.29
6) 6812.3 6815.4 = 14.34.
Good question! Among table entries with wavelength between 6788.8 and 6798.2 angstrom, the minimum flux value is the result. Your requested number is 14.1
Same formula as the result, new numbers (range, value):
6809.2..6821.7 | 14.04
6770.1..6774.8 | 14.16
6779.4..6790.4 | 14.27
